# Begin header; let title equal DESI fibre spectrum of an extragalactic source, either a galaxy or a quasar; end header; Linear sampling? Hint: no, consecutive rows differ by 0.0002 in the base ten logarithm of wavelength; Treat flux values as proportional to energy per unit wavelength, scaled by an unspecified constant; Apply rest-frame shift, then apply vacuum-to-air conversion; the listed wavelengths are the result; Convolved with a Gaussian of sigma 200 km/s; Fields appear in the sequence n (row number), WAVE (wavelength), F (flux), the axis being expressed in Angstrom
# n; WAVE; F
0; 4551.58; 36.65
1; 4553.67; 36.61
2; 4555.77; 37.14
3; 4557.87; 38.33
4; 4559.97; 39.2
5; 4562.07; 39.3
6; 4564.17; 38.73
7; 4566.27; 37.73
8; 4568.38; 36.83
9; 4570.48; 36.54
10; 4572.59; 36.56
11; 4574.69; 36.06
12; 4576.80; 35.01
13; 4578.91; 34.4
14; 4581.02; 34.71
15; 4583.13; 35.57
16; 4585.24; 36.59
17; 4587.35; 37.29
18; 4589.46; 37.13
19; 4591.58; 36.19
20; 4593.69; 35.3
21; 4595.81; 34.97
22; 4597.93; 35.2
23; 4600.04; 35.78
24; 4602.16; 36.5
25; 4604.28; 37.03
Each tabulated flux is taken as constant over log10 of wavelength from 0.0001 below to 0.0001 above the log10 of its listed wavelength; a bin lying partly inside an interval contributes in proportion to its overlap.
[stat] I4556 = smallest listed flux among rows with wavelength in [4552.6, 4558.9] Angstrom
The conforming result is 36.61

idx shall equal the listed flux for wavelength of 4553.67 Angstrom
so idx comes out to 36.61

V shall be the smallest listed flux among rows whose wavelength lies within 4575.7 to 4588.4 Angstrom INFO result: 34.4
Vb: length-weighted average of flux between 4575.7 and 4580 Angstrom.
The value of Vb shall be 34.7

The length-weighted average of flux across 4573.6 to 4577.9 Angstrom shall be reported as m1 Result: 35.5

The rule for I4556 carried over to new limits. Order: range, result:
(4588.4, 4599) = 34.97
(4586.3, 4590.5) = 37.13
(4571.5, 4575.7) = 36.06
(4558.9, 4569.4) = 36.83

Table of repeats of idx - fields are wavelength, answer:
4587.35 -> 37.29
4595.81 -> 34.97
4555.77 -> 37.14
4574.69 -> 36.06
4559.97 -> 39.2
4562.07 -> 39.3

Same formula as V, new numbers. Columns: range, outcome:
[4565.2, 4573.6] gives 36.54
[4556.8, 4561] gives 38.33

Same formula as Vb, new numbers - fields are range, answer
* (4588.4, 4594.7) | 36.2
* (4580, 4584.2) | 35.2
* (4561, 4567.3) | 38.6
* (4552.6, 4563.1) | 38.1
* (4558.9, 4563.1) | 39.2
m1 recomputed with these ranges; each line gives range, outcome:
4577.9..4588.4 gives 35.7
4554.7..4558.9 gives 37.7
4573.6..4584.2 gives 35.2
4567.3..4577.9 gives 36.2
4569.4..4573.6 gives 36.5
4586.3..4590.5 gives 37.2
